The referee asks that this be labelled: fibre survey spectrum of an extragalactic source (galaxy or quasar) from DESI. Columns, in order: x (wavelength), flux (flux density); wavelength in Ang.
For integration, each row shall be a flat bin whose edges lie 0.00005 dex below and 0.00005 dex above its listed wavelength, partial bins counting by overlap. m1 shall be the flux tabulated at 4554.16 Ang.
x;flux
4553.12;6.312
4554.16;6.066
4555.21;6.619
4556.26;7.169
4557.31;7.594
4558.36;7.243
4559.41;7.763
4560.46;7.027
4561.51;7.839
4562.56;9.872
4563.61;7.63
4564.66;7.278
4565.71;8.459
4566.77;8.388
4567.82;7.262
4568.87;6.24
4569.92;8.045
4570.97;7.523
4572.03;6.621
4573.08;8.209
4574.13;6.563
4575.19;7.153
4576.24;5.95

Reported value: 6.066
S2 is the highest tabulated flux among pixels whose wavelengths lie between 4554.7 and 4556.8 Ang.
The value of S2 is 7.169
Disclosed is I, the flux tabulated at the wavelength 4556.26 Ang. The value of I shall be 7.169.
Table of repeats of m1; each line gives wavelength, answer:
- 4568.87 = 6.24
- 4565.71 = 8.459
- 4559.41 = 7.763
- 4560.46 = 7.027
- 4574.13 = 6.563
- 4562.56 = 9.872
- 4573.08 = 8.209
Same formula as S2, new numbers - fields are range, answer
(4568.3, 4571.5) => 8.045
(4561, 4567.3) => 9.872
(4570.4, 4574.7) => 8.209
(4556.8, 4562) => 7.839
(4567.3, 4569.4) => 7.262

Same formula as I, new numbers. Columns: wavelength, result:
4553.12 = 6.312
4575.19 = 7.153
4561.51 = 7.839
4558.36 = 7.243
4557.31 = 7.594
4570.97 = 7.523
